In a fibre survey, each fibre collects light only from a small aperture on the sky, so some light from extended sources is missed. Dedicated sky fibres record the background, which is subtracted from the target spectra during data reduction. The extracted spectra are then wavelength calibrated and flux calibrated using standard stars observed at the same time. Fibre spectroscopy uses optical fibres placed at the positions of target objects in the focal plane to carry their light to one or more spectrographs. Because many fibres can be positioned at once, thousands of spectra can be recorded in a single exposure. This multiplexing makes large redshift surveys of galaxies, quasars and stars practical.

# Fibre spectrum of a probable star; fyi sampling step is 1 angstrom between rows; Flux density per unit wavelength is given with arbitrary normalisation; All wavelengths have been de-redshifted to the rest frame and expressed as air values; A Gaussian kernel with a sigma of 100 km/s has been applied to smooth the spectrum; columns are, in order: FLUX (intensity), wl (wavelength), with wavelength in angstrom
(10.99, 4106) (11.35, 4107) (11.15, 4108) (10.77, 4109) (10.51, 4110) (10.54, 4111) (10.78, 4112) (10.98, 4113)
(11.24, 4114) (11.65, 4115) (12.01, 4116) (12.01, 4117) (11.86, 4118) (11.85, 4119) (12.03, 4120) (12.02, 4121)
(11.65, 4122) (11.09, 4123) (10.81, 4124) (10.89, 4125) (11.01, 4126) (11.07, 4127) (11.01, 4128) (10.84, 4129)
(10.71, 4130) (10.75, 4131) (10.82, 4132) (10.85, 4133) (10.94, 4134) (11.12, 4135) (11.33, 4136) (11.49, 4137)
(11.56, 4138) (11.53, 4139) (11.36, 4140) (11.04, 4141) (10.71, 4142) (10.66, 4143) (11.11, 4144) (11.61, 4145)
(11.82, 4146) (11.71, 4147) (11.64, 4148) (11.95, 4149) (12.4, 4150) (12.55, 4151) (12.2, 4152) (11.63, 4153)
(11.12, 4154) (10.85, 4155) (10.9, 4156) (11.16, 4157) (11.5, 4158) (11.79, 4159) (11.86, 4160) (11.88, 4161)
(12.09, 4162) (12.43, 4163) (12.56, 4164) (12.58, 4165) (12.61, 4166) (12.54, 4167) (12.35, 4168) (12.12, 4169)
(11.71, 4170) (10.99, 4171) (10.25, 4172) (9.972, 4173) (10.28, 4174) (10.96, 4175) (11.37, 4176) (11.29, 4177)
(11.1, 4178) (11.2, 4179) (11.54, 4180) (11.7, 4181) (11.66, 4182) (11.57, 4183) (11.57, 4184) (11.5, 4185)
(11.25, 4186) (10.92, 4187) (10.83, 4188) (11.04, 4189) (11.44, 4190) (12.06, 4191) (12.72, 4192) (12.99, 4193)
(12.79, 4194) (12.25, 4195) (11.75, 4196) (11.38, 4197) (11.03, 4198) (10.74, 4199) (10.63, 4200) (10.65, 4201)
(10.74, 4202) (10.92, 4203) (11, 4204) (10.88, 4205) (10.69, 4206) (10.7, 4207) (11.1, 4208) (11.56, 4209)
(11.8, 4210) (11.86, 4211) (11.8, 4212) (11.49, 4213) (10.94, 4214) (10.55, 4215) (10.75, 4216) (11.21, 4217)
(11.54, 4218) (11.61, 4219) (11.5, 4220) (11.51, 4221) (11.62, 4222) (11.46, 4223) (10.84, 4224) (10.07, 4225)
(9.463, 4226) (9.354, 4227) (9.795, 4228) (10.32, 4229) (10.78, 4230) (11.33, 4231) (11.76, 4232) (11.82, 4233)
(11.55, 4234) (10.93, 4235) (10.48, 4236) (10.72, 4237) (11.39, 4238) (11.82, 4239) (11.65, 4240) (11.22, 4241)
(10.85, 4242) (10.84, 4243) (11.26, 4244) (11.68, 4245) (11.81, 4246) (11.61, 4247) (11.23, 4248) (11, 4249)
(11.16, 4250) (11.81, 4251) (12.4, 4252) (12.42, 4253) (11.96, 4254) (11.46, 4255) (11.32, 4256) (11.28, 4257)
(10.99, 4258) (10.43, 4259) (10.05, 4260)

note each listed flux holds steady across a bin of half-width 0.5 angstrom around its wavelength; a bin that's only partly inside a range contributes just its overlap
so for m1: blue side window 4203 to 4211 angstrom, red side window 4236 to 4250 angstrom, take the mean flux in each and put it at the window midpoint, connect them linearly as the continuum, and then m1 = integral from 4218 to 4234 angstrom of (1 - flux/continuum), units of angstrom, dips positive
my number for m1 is 0.4 angstrom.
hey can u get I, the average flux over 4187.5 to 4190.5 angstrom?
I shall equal 11.1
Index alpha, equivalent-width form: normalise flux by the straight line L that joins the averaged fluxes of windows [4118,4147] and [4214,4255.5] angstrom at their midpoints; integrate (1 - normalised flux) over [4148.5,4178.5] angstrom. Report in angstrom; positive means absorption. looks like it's -1.1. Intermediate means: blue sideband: 11.2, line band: 11.6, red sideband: 11.2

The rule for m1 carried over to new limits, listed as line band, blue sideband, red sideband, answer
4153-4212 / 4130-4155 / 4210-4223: -0.4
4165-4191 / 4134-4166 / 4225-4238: -0.2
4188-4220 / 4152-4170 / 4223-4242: -0.3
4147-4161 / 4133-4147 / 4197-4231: -0.6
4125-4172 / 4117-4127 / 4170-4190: -0.8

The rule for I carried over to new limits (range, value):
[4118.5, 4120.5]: 11.9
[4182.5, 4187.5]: 11.4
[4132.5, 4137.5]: 11.1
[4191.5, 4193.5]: 12.9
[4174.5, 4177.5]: 11.2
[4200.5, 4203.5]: 10.8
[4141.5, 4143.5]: 10.7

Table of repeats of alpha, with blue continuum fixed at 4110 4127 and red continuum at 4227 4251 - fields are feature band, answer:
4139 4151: -0.2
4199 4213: 0.1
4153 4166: -0.5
